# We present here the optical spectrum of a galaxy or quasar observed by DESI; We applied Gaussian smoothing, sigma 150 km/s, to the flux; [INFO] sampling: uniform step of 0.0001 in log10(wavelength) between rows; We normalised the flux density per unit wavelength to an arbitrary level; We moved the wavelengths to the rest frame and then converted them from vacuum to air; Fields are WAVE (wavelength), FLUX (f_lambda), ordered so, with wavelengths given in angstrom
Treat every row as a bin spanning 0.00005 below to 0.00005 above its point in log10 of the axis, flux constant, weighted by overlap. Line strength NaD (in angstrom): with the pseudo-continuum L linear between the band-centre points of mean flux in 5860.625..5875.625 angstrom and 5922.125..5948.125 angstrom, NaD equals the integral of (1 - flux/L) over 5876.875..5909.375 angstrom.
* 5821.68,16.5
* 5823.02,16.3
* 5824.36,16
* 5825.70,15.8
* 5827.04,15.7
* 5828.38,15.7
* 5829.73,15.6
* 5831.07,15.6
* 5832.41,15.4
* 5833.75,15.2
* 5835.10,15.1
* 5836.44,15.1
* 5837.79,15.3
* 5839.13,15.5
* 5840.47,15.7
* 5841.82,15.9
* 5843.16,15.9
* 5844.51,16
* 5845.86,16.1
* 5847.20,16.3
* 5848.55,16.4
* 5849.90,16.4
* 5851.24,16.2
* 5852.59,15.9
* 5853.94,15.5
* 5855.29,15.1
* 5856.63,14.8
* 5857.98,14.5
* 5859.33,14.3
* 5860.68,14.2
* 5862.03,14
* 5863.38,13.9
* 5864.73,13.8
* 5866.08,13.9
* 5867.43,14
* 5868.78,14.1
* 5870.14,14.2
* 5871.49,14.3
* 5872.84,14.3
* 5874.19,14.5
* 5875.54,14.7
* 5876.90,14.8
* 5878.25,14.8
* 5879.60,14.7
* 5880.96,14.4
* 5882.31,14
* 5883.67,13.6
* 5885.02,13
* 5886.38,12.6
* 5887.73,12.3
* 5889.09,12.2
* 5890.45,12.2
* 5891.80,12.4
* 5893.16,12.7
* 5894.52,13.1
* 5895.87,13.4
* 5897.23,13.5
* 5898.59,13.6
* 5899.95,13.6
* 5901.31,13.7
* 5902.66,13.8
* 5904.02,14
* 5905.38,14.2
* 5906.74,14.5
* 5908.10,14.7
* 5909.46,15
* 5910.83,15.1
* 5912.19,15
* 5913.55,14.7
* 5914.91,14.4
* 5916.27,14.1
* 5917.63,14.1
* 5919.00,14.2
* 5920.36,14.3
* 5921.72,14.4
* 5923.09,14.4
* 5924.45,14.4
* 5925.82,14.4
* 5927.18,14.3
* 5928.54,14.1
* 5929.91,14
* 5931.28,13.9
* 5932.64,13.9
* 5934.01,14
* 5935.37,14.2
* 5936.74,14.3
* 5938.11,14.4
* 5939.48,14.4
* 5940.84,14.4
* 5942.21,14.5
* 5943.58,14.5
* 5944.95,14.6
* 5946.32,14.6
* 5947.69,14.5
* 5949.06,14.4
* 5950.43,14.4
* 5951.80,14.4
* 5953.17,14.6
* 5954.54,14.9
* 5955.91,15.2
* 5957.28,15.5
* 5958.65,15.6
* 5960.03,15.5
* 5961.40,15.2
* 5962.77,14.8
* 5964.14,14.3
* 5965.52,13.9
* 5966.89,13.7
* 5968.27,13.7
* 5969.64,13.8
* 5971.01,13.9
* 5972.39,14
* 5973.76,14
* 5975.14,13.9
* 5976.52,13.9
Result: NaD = 1.4 angstrom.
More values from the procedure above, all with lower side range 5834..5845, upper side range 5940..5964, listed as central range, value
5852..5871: 1.2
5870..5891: 2.0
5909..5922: 0.4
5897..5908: 0.9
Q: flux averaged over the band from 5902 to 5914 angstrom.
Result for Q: 14.5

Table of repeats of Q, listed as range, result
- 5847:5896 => 14.2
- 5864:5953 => 14.1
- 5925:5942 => 14.2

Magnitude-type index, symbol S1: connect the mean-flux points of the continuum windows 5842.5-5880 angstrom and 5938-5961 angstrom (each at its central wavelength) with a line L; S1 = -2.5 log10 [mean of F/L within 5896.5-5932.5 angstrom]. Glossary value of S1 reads 0.04 mag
